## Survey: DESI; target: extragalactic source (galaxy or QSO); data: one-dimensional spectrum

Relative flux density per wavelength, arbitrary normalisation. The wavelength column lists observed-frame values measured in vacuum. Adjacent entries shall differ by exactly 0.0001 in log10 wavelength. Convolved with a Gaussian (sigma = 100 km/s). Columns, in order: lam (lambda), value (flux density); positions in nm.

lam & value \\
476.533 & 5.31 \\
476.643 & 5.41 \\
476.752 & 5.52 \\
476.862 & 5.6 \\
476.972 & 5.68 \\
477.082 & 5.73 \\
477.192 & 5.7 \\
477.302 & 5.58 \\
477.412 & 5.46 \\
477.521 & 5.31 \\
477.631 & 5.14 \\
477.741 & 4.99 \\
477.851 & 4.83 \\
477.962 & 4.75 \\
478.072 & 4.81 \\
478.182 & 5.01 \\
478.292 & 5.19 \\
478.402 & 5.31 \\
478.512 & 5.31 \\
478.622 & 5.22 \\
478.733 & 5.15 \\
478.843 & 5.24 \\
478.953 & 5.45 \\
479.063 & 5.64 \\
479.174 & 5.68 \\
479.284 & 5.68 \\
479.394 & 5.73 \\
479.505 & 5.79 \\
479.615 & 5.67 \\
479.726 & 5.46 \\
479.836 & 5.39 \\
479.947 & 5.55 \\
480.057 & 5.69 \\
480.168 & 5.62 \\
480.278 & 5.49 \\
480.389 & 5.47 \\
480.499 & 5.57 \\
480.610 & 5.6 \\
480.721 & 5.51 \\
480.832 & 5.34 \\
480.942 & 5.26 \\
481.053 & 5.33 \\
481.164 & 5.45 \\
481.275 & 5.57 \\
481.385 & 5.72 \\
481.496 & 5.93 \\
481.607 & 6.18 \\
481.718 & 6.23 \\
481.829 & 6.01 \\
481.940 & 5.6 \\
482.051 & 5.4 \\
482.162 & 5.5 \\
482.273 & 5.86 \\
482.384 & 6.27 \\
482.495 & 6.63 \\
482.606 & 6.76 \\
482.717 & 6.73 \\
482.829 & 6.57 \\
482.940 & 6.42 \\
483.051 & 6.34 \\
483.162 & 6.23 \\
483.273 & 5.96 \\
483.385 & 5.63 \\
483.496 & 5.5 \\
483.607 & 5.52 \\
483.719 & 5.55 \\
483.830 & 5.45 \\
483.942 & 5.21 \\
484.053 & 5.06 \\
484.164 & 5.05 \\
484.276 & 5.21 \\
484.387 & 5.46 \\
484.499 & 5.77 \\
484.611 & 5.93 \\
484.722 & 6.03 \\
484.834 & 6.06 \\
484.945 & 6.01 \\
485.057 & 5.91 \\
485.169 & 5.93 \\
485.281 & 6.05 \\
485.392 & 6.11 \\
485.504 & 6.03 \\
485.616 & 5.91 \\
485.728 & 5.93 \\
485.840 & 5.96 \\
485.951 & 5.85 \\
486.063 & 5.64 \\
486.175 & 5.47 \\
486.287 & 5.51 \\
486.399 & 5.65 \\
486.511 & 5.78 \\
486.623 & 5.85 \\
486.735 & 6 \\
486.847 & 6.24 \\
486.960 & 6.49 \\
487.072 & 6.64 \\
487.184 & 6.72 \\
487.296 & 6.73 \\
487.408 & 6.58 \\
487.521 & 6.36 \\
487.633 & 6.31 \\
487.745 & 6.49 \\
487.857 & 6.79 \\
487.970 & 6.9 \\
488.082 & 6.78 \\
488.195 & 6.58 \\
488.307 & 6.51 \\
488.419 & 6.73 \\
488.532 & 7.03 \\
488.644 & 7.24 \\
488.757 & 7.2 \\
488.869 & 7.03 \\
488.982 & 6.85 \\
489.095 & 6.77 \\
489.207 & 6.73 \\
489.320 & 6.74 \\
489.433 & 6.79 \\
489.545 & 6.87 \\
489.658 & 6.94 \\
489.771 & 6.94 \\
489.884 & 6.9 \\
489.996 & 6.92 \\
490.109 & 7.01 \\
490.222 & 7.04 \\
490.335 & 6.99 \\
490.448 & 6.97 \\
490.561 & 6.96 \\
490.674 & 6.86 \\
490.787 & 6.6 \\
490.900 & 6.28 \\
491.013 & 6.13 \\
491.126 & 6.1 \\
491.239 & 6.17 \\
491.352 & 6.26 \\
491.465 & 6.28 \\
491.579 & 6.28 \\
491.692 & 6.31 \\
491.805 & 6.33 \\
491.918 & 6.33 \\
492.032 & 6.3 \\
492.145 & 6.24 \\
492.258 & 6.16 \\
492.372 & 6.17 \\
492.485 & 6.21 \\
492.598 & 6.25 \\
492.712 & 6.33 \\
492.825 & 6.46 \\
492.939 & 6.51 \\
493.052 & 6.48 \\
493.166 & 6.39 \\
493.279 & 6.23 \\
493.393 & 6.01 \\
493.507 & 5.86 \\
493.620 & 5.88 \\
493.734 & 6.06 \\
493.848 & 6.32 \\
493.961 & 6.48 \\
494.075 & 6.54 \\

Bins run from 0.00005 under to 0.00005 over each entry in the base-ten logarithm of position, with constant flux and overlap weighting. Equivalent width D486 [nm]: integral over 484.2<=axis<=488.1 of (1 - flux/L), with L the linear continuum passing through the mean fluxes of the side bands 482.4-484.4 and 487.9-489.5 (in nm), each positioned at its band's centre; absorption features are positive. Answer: 0.19 nm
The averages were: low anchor 5.87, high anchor 6.85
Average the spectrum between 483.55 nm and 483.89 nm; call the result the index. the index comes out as 5.5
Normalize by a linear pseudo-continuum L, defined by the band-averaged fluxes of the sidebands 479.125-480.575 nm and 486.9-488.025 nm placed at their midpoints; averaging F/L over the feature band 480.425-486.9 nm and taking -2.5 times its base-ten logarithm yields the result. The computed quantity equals 0.05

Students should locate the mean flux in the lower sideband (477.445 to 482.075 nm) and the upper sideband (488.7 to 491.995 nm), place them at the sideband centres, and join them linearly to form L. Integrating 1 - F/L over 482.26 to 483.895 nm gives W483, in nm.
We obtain -0.07 nm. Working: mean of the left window 5.46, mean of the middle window 6.09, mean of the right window 6.67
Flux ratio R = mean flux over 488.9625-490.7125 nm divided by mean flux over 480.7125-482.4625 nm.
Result 1.21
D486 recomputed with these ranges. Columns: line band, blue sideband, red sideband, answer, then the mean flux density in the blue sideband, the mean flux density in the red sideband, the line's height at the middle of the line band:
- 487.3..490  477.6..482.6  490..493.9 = -0.28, 5.53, 6.38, 6.14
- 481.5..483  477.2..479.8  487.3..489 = -0.07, 5.33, 6.76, 5.88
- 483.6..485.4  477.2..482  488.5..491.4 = 0.13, 5.47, 6.78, 6.09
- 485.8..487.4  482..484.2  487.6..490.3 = 0.10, 5.89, 6.84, 6.46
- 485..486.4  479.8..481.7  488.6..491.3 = 0.09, 5.58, 6.79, 6.23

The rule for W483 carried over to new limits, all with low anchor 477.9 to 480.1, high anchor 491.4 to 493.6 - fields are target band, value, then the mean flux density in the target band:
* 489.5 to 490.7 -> -0.165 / 6.95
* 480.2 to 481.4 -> 0.005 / 5.48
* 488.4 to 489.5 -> -0.161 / 6.92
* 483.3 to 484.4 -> 0.062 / 5.38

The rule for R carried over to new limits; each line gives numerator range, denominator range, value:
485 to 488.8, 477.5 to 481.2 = 1.17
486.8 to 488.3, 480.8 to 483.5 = 1.11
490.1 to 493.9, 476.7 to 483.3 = 1.13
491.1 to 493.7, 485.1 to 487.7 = 1.03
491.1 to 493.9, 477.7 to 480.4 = 1.16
